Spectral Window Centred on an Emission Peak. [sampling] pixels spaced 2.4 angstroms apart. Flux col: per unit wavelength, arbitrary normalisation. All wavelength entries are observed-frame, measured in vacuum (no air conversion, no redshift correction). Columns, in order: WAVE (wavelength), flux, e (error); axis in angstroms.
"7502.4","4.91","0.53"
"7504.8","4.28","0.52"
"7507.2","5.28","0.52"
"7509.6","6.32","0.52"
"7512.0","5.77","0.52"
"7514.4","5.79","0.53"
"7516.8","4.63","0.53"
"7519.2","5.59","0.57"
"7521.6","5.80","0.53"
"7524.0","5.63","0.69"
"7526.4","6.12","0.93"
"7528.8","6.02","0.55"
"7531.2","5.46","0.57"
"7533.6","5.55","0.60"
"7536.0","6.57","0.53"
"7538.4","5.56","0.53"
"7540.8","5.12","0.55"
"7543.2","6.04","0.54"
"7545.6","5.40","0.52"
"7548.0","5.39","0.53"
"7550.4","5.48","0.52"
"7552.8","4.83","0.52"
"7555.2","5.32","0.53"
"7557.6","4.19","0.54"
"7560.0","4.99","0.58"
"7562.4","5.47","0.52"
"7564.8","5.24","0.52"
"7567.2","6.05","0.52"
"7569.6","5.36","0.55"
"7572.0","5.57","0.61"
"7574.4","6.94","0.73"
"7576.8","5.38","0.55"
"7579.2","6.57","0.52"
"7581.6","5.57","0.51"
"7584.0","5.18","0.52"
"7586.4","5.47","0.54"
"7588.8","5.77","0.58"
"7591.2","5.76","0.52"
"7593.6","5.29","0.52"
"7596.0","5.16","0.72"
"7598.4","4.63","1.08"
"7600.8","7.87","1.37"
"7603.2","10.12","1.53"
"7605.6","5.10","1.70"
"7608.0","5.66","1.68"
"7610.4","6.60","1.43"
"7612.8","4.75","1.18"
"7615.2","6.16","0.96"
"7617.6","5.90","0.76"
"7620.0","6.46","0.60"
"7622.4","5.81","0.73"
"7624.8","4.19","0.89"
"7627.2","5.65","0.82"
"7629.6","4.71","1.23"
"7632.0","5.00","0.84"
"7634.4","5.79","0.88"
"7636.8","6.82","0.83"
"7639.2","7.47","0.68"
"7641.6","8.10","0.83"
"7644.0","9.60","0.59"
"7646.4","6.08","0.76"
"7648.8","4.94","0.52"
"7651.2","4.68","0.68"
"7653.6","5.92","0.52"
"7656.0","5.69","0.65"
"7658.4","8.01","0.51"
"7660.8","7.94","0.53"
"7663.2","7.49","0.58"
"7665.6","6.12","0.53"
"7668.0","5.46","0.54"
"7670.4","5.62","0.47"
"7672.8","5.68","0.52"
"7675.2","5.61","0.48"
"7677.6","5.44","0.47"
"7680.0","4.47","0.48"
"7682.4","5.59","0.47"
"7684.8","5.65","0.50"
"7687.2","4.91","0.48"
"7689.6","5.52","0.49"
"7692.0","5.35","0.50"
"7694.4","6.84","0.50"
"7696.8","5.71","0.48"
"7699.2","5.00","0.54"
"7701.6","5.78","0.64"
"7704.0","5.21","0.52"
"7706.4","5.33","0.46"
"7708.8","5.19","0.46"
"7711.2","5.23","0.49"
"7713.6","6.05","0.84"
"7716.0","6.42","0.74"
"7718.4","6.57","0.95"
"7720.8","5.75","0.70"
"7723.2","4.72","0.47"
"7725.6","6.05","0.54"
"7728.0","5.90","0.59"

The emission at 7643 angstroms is [S II] 6716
